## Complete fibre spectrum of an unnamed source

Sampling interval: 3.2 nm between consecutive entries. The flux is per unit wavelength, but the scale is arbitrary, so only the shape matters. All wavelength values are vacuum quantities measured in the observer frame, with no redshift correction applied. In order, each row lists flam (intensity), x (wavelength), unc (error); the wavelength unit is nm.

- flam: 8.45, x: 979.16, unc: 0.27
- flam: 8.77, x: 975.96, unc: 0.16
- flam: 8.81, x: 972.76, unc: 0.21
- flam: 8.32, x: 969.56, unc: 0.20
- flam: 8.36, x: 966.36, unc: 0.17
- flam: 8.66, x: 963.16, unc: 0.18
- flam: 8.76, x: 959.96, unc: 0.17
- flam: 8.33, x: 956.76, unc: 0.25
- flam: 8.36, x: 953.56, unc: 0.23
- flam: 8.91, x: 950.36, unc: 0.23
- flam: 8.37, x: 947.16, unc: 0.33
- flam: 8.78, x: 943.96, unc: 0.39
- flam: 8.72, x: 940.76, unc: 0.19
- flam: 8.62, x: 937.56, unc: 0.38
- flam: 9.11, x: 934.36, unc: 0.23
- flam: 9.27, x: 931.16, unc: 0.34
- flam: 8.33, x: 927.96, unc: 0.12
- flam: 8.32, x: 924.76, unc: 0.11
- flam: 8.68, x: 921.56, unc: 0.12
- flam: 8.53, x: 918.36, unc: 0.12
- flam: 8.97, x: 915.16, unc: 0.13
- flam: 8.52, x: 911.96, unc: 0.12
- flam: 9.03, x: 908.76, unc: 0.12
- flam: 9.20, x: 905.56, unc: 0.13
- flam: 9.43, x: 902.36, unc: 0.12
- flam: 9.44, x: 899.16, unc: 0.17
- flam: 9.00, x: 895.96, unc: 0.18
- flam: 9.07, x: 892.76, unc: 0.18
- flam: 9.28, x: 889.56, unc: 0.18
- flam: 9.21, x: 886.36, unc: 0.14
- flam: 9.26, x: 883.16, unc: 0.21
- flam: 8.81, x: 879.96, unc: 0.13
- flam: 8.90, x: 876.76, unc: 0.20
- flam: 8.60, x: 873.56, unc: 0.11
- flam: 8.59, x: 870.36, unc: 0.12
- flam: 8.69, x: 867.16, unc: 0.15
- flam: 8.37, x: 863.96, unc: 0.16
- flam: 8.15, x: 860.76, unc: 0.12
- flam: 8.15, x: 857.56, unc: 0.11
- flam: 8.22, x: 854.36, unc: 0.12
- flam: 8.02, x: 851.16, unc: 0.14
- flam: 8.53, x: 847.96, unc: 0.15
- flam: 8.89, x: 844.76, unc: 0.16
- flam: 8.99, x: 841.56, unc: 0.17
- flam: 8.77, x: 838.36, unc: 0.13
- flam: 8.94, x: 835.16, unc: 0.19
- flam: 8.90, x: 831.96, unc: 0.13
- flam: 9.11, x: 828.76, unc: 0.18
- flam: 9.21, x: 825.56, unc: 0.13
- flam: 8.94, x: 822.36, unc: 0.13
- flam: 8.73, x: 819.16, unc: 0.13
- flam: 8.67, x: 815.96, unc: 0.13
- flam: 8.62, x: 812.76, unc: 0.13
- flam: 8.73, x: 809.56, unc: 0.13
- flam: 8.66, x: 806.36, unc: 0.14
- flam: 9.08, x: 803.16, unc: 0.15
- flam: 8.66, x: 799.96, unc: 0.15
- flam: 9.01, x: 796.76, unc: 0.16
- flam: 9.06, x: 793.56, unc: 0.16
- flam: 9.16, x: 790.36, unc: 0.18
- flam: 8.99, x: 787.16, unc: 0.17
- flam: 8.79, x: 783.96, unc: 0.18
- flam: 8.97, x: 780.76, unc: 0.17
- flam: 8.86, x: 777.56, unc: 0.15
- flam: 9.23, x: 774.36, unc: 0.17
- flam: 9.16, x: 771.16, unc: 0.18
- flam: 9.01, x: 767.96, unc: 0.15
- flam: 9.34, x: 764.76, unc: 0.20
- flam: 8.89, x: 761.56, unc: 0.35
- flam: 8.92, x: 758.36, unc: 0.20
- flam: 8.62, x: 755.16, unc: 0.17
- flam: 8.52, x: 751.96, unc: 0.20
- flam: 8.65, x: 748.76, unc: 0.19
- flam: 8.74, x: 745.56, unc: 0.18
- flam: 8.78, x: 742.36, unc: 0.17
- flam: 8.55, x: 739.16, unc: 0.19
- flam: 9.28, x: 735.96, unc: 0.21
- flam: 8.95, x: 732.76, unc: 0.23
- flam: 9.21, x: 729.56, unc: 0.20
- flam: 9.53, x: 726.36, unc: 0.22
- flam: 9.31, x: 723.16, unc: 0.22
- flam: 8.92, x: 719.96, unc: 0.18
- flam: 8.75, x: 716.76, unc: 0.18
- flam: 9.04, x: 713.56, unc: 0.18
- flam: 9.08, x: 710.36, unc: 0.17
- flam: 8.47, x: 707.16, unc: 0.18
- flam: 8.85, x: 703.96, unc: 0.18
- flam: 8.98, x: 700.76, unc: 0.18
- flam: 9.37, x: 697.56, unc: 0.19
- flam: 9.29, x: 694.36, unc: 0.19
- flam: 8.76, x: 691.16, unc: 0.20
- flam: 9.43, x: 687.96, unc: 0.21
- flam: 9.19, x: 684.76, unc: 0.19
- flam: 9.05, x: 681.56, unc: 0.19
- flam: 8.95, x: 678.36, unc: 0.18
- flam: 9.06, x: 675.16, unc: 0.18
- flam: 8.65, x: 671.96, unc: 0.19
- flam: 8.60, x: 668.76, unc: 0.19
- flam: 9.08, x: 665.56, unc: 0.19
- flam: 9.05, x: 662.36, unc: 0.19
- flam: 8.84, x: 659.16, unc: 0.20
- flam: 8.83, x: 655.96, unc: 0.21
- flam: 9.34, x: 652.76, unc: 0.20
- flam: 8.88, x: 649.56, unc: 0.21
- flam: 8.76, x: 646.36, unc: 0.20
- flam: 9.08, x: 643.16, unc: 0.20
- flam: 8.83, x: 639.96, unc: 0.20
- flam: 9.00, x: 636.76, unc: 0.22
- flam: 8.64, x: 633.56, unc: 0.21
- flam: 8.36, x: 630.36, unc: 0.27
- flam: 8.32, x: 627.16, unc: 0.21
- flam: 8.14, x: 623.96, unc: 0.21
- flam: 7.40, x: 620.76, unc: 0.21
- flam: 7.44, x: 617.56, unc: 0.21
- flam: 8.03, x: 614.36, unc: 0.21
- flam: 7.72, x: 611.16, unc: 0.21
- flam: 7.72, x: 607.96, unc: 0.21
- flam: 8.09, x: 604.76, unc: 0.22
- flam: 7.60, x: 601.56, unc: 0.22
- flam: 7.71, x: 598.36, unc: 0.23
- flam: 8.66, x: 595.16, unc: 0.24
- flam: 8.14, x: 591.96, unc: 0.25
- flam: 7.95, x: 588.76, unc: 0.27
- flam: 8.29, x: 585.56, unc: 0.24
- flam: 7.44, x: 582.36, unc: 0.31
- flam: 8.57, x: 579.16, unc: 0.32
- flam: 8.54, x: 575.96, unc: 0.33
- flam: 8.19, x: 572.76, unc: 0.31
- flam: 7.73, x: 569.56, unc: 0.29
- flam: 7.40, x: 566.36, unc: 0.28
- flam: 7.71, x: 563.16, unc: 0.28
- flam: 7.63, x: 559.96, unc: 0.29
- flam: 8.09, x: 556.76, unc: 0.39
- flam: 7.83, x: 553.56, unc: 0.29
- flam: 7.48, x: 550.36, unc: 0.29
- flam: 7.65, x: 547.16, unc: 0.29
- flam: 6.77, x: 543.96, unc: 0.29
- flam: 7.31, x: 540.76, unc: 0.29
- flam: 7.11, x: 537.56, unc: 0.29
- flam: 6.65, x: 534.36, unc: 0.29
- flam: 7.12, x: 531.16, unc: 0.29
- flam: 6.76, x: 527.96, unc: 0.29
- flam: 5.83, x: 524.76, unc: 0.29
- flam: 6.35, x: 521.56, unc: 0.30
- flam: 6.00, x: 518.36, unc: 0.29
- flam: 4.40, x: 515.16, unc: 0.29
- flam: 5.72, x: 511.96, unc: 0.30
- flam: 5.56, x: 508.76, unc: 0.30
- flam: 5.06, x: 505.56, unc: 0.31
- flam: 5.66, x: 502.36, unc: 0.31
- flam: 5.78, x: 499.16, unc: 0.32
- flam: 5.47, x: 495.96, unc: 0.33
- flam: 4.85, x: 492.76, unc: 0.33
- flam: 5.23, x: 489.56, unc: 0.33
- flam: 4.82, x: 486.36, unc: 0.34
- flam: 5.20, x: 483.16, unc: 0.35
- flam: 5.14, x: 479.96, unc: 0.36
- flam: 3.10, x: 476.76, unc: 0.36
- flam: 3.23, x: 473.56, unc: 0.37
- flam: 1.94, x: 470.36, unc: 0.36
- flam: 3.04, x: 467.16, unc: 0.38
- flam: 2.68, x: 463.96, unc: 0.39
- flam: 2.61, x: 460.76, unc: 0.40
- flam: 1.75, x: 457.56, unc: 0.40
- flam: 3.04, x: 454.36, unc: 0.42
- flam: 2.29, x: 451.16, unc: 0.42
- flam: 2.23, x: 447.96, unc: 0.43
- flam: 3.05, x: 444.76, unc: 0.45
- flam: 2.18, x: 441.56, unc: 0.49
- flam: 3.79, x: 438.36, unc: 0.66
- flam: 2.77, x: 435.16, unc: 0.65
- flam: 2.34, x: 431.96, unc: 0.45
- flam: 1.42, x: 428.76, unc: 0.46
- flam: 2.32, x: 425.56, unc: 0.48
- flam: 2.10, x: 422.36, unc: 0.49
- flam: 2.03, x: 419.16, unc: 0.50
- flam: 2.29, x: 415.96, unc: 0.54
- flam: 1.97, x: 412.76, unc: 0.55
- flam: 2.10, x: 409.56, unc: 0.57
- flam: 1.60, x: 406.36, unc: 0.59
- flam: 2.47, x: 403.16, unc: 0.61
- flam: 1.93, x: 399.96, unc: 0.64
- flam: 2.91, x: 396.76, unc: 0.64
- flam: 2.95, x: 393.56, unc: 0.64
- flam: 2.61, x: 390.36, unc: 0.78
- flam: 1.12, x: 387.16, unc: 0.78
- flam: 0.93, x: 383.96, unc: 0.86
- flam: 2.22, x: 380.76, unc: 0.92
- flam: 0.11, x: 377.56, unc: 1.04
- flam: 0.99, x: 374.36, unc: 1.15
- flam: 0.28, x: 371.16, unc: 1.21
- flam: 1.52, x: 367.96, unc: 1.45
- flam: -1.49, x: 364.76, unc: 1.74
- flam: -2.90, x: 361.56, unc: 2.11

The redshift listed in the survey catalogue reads 0.20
